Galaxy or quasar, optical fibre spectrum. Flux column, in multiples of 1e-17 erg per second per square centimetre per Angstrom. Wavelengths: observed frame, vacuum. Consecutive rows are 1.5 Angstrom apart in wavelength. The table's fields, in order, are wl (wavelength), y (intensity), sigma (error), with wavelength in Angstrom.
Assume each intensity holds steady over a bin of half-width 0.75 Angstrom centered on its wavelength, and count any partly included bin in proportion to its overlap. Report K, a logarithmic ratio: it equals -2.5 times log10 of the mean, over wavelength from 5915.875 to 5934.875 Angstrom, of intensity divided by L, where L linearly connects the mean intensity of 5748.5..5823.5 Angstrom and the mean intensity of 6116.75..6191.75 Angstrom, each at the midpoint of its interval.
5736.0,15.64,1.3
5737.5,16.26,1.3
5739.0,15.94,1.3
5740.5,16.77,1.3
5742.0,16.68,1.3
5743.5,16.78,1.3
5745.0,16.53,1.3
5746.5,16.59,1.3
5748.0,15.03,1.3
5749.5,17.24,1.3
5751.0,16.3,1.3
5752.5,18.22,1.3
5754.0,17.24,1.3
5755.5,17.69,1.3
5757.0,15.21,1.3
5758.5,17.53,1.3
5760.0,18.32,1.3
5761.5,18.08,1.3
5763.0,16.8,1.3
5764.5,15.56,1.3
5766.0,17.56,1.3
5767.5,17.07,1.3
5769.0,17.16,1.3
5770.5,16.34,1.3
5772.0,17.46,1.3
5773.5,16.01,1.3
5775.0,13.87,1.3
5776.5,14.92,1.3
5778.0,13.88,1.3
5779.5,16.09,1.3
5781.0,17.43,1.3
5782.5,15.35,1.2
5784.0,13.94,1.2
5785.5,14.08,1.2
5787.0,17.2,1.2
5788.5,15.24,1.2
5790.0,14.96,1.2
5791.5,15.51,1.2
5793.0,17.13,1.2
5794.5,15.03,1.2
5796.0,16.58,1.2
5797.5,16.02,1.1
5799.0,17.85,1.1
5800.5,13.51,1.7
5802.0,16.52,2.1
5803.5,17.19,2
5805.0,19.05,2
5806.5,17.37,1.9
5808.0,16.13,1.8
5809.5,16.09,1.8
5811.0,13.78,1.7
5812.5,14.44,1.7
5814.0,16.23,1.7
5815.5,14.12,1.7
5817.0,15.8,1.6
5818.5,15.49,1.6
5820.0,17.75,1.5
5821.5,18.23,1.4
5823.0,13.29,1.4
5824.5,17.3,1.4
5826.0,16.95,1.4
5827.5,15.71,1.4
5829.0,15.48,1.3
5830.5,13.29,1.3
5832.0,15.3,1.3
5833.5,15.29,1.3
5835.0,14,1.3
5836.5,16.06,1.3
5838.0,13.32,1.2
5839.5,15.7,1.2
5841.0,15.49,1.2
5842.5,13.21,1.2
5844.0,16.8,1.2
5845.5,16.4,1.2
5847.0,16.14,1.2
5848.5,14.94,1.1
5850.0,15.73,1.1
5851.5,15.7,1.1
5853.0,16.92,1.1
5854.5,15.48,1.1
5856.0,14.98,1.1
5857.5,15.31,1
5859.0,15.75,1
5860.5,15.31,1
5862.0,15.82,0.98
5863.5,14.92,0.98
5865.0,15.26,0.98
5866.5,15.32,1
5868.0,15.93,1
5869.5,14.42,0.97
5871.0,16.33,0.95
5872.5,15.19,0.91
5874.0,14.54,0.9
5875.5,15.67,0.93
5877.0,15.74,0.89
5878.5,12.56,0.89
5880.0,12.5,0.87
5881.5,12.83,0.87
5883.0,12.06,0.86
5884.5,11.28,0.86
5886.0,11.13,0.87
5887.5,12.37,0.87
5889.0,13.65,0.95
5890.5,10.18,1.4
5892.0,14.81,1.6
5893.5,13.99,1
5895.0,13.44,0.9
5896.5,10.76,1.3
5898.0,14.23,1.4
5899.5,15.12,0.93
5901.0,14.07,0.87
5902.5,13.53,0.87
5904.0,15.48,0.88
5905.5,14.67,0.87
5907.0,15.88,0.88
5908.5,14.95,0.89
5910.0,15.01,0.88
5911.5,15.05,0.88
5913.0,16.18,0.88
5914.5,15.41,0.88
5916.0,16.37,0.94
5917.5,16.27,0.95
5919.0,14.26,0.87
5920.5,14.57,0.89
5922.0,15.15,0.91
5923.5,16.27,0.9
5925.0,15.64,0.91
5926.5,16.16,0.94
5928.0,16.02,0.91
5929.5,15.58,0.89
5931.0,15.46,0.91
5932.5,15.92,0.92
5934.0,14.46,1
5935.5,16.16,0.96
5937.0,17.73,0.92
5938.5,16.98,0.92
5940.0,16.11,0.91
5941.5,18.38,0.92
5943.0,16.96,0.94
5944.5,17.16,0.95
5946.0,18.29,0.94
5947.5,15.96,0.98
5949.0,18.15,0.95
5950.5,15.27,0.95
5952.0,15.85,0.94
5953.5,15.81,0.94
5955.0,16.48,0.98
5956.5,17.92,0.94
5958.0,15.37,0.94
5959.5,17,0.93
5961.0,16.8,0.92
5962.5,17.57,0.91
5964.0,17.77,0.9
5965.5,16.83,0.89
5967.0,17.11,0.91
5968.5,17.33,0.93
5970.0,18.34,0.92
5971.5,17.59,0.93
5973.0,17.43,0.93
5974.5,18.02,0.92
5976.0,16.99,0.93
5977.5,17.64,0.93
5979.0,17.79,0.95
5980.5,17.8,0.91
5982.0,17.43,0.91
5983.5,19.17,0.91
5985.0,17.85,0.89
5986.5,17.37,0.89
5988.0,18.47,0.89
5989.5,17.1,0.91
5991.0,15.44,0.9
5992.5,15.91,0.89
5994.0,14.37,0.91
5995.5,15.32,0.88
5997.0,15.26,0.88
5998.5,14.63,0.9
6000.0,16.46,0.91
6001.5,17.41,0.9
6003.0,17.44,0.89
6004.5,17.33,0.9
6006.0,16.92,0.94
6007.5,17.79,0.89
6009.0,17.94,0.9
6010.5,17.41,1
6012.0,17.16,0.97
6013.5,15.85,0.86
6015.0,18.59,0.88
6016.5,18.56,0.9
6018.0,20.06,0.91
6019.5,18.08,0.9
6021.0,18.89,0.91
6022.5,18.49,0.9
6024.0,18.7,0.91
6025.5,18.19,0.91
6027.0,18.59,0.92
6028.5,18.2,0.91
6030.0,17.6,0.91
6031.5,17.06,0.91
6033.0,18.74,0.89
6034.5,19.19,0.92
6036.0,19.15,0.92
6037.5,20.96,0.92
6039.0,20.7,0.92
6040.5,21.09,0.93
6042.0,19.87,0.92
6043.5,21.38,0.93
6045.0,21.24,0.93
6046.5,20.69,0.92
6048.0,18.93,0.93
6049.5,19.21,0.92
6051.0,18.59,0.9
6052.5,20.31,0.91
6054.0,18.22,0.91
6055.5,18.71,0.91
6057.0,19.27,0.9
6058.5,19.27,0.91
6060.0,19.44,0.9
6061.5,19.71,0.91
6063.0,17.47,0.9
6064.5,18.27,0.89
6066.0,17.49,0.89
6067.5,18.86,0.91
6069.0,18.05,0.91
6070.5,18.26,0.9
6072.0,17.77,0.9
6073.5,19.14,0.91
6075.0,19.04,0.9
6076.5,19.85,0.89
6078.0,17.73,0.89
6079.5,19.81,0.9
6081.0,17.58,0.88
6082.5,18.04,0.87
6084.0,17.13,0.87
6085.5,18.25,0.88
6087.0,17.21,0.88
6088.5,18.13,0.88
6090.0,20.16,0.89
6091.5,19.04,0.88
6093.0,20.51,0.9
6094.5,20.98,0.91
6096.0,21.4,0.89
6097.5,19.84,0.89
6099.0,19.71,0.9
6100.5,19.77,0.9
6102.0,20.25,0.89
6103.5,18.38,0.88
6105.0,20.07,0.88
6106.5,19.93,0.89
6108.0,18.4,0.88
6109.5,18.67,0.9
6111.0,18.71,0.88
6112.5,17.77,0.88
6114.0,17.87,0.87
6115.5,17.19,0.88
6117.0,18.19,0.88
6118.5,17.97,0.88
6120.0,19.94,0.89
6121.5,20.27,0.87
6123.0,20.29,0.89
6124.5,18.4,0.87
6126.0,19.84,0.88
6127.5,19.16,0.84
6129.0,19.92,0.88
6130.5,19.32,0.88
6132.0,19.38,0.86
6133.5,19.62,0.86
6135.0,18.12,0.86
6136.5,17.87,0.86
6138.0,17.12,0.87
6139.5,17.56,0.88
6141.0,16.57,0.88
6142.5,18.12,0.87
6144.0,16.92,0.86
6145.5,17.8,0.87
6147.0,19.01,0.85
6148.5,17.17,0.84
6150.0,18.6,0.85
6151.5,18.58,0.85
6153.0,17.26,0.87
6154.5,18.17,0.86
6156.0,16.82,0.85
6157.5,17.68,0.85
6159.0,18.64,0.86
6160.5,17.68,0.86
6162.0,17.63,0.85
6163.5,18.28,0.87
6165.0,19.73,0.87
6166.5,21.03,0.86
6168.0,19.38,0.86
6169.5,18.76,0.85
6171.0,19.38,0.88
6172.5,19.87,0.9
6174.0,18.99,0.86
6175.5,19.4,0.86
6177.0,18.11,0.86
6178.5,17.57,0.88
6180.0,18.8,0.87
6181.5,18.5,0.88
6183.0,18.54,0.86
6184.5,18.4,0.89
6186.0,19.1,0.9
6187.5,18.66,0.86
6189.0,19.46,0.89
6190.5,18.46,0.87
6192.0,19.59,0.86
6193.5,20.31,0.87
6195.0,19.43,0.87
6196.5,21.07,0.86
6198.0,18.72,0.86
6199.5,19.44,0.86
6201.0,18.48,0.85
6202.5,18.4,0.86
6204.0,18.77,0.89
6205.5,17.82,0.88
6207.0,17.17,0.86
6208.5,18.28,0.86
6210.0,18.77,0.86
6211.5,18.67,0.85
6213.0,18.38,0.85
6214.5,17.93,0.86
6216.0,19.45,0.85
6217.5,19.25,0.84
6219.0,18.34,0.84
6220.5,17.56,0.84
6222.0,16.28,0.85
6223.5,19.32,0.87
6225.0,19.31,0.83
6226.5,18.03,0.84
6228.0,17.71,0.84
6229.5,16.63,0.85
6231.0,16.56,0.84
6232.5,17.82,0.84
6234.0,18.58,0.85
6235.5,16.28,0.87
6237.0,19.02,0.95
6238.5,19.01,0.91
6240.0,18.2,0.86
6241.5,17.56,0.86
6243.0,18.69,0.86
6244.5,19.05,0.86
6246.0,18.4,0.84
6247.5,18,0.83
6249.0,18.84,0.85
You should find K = 0.106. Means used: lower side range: 16.2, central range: 15.5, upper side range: 18.6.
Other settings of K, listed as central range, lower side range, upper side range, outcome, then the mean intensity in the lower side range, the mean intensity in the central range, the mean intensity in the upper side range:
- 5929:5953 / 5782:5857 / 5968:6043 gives 0.035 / 15.7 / 16.5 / 17.8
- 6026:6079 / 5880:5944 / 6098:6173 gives -0.113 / 14.8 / 19.1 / 18.7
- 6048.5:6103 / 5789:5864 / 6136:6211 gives -0.073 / 15.7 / 19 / 18.5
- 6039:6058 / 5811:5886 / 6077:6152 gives -0.113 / 15.1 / 19.8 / 18.8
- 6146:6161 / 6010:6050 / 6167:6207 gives 0.059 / 19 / 18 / 19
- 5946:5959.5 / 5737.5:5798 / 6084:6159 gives 0.068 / 16.3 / 16.5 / 18.7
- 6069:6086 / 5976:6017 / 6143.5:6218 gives -0.039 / 17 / 18.4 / 18.6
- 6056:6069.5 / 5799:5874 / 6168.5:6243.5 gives -0.076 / 15.6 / 18.7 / 18.5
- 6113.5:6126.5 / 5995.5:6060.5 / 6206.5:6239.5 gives -0.033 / 18.5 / 18.9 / 18.1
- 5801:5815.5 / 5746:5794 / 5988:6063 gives 0.028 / 16.3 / 16.1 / 18.3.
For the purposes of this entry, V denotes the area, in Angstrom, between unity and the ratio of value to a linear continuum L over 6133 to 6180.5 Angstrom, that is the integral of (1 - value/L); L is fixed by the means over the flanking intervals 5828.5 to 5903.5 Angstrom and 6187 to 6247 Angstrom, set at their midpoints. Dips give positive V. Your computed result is -1.4 Angstrom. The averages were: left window 14.5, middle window 18.3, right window 18.5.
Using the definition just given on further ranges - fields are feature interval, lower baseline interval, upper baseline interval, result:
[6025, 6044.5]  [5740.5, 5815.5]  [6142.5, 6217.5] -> -1.7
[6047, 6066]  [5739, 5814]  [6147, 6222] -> -1.1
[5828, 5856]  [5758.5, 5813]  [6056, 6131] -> 2.3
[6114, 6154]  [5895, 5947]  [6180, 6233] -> -1.5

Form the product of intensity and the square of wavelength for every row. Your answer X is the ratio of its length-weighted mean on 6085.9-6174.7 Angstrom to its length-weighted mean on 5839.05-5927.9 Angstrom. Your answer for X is 1.39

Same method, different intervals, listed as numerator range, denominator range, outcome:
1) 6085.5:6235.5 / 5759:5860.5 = 1.33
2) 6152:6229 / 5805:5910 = 1.40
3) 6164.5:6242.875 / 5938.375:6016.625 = 1.18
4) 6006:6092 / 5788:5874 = 1.29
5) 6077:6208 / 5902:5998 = 1.21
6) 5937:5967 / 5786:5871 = 1.12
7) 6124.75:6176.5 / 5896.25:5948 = 1.28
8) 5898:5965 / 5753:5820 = 1.04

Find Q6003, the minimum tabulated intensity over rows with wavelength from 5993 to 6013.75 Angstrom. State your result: 14.37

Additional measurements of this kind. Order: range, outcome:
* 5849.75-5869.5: 14.42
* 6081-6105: 17.13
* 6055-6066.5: 17.47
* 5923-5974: 14.46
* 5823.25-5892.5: 10.18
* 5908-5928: 14.26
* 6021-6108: 17.06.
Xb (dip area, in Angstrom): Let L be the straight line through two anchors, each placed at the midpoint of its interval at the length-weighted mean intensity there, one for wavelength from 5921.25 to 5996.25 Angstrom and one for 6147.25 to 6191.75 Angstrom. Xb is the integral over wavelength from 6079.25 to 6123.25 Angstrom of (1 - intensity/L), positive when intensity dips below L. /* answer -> -2.5 Angstrom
